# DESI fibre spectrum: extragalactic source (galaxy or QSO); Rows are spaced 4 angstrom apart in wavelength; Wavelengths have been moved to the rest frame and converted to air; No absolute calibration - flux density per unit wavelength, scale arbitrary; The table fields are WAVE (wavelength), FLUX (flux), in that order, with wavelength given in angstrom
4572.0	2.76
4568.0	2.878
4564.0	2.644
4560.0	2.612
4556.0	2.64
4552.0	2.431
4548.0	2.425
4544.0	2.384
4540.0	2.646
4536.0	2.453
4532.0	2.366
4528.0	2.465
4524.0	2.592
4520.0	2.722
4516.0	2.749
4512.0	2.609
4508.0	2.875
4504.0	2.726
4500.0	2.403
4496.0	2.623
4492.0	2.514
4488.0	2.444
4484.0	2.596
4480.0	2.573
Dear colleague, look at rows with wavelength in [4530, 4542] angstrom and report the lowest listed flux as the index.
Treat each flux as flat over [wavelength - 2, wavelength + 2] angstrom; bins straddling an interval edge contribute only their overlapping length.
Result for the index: 2.366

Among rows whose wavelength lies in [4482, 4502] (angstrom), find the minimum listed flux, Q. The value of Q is 2.403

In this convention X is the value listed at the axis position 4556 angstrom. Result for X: 2.64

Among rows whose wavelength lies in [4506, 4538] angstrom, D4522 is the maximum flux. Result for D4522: 2.875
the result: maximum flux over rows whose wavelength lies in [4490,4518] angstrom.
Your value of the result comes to 2.875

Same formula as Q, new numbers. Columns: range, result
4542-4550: 2.384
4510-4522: 2.609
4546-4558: 2.425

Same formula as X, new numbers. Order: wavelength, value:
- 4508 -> 2.875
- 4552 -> 2.431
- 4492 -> 2.514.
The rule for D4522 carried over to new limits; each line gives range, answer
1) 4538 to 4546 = 2.646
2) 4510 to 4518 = 2.749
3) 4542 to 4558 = 2.64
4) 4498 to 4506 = 2.726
